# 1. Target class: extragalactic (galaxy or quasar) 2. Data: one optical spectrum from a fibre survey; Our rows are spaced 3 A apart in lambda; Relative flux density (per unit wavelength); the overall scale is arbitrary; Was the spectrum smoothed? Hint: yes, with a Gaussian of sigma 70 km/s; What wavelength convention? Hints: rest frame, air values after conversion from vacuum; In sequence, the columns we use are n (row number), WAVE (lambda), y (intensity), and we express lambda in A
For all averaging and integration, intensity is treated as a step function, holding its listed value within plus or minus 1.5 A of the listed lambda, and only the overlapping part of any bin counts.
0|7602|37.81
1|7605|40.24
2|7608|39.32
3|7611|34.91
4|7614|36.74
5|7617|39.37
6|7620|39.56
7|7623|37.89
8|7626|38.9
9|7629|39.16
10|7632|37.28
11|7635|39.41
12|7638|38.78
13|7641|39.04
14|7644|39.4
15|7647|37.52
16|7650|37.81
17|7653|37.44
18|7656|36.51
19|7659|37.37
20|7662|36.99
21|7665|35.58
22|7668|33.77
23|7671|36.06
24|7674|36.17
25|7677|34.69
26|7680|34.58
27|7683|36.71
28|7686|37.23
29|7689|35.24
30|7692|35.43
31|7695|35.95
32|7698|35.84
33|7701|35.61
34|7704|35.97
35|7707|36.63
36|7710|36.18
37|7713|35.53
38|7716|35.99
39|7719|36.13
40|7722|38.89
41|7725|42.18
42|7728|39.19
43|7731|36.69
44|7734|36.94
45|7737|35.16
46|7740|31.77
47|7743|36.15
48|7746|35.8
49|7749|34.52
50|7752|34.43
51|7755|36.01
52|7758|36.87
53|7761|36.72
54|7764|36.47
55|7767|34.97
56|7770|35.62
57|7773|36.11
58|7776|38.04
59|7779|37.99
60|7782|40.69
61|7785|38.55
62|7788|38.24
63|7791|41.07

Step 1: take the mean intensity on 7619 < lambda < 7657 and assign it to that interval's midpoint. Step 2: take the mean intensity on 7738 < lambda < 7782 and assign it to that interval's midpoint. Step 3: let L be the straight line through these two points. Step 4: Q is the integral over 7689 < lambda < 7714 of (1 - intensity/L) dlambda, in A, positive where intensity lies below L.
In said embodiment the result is 0.9 A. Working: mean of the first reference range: 38.4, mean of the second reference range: 36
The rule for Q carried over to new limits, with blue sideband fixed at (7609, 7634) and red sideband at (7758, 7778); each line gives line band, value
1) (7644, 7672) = 0.7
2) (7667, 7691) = 1.2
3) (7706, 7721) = 0.3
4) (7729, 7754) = 1.0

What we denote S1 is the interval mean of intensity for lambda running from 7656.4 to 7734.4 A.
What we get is 36.4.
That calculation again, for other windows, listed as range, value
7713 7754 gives 36.4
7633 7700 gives 36.7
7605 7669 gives 37.8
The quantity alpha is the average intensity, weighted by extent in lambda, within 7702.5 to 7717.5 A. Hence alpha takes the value 36.1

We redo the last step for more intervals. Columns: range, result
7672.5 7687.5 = 35.9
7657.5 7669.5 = 35.9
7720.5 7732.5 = 39.2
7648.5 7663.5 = 37.2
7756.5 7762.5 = 36.8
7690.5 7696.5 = 35.7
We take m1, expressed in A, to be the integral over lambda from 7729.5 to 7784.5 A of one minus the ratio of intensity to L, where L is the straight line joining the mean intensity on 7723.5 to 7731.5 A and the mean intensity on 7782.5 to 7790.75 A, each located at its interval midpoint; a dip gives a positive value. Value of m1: 4.4 A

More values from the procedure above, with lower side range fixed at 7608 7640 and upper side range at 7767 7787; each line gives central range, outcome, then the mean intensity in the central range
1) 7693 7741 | 1.6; 36.6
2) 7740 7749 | 0.7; 35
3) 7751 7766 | 0.6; 36.1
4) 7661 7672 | 0.7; 35.5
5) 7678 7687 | 0.5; 36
